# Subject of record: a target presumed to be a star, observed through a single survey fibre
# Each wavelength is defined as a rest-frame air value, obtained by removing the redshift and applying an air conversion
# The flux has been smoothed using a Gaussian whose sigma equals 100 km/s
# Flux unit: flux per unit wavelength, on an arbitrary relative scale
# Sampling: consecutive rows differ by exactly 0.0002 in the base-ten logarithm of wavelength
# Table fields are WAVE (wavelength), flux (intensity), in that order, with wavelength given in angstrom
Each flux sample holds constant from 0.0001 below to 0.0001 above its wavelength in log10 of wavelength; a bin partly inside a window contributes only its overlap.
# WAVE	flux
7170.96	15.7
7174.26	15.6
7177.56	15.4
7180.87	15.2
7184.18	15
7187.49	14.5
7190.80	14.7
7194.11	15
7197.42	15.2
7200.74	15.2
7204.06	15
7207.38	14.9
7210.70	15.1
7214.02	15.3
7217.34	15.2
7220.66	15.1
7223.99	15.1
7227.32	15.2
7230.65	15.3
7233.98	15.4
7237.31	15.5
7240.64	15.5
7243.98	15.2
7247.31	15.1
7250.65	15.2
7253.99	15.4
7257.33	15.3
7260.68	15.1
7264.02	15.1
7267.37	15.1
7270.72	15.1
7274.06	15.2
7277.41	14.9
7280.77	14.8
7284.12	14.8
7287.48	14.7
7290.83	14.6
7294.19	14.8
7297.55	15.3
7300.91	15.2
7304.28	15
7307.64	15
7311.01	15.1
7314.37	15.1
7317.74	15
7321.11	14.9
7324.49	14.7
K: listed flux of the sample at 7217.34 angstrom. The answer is 15.2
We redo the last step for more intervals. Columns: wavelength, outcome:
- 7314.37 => 15.1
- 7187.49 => 14.5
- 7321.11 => 14.9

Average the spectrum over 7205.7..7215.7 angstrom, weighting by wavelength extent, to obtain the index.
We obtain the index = 15.1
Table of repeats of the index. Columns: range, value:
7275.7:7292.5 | 14.8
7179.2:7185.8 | 15.1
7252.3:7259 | 15.4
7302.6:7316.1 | 15.1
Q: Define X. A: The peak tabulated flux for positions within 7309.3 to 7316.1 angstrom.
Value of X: 15.1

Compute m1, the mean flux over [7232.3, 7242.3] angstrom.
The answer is 15.5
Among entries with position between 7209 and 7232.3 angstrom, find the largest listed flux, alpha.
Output 15.3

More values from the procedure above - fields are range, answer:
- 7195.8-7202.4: 15.2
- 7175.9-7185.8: 15.4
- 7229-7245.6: 15.5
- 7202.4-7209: 15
